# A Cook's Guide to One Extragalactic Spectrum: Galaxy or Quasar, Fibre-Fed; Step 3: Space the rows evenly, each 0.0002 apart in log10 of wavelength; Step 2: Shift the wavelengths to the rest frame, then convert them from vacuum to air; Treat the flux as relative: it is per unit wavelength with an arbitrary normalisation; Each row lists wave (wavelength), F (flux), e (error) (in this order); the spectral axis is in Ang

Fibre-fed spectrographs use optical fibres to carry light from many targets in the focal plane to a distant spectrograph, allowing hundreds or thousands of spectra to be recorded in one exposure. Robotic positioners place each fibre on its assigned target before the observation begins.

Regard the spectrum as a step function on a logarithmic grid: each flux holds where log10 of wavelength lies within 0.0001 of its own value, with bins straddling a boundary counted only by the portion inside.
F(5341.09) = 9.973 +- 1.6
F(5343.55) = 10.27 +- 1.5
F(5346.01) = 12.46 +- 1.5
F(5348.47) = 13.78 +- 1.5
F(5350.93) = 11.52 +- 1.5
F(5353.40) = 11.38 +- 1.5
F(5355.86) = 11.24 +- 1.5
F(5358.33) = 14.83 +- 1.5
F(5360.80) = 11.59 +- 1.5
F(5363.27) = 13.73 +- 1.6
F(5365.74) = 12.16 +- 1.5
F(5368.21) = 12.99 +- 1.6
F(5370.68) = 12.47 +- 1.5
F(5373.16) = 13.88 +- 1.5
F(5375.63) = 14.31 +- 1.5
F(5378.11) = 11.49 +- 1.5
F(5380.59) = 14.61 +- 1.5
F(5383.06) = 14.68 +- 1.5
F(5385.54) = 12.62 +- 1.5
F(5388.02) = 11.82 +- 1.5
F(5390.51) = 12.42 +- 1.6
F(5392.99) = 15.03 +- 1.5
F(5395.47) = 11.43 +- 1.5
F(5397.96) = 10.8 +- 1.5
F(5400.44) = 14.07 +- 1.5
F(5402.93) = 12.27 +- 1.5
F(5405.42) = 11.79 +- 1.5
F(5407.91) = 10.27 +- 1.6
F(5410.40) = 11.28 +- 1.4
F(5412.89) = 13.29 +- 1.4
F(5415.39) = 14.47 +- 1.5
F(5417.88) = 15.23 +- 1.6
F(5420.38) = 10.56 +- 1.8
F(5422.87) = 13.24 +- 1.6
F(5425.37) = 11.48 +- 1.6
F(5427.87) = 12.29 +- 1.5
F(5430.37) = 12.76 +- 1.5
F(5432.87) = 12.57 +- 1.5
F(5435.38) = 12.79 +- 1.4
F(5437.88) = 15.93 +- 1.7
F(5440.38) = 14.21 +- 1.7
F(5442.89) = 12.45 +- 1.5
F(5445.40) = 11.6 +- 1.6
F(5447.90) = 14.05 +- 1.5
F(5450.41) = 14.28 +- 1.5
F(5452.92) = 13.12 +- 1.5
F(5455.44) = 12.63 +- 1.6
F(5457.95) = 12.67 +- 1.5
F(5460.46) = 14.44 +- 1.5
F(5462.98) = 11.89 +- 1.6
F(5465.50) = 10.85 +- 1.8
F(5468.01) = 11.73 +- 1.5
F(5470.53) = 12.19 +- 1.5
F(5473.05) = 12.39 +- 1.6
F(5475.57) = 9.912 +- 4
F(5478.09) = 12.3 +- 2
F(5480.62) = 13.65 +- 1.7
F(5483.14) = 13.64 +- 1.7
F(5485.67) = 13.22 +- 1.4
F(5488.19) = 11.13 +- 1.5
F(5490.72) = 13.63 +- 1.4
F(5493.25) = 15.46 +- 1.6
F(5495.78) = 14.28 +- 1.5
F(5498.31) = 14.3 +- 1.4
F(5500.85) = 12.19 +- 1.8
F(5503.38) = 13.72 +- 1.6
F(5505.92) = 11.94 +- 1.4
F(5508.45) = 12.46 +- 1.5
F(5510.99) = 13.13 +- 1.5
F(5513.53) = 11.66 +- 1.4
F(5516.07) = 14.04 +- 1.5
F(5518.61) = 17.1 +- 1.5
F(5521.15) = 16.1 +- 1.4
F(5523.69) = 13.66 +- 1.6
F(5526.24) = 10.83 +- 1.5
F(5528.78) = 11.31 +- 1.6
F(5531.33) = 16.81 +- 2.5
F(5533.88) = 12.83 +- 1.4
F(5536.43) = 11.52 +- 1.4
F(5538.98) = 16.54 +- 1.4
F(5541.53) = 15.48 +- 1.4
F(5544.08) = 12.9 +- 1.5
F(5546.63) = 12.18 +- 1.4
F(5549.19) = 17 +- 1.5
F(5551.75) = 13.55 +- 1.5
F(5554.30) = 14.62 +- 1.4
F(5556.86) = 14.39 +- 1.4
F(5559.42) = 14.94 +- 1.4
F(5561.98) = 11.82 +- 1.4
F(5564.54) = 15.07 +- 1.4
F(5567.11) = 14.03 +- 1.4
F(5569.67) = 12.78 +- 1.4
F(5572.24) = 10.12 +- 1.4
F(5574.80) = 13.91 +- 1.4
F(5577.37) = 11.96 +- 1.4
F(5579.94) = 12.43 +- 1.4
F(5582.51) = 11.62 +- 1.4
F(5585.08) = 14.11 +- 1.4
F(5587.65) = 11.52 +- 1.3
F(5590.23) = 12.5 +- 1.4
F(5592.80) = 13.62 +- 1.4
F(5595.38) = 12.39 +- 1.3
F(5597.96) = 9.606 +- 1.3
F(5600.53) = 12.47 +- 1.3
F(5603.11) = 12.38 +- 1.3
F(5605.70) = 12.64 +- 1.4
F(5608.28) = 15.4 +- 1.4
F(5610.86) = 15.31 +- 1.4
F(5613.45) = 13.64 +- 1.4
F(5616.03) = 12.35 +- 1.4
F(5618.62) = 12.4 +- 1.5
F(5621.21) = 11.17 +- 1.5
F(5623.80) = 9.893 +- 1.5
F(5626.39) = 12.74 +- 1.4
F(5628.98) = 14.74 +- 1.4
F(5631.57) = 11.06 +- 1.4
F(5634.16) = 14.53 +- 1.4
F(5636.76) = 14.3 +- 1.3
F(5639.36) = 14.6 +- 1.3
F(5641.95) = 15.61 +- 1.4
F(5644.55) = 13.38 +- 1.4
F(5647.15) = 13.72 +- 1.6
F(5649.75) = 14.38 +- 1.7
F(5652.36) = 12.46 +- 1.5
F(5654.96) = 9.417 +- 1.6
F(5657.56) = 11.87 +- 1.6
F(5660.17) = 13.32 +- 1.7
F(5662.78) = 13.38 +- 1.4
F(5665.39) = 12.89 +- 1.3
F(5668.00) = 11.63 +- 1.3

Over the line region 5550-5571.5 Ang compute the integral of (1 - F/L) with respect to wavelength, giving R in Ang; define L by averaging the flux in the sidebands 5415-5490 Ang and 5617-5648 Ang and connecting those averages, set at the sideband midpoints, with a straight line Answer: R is -1.4 Ang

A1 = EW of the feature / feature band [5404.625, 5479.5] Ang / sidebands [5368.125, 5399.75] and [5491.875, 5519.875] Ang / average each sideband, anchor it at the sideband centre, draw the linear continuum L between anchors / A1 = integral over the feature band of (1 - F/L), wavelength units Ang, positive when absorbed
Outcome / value 3.80 Ang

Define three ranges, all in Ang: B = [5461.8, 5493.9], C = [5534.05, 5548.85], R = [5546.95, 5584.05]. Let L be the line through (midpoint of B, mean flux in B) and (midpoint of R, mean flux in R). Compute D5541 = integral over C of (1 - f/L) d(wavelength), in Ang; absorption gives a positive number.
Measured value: -0.82 Ang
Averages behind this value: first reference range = 12.4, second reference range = 13.4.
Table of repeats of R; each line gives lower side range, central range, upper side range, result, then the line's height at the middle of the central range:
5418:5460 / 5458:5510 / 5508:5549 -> 2.4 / 13.4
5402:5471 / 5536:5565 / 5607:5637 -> -2.8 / 13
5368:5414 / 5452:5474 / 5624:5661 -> 0.7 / 12.8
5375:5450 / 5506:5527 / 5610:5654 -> -0.9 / 13.1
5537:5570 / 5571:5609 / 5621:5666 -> 3.7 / 13.7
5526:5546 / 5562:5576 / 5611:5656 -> 0.4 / 13.4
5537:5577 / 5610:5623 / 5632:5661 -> 0.7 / 13.5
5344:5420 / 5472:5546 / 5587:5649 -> -2.8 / 12.9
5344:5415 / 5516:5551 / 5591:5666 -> -3.6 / 12.8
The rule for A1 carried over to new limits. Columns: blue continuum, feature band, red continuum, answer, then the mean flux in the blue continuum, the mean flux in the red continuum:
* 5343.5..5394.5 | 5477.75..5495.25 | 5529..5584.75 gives -0.1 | 12.9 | 13.6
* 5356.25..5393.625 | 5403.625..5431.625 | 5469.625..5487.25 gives 1.0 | 13.2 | 12.5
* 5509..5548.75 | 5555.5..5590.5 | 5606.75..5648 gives 1.7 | 13.8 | 13.4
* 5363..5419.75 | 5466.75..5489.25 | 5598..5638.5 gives 1.1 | 12.9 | 12.9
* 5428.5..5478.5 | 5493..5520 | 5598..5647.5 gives -1.5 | 12.7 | 13.2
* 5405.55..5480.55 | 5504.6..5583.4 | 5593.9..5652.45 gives -3.7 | 12.7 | 13.1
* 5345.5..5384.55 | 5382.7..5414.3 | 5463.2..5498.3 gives 1.2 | 13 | 12.7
